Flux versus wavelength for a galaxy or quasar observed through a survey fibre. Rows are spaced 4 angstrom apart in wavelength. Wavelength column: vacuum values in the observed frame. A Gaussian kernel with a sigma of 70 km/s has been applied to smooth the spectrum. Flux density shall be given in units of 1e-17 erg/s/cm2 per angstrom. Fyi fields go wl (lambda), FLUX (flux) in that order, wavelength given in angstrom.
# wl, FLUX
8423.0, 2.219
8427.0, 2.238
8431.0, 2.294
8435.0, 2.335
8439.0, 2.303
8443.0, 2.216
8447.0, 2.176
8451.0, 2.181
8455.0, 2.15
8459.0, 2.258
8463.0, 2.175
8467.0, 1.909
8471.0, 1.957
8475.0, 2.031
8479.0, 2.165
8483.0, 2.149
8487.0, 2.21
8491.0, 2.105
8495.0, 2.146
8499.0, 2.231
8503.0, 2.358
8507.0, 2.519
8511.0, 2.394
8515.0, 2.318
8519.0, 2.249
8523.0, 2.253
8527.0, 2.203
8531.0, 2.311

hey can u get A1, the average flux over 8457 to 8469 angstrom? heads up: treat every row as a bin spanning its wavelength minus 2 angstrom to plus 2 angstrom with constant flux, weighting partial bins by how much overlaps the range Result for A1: 2.11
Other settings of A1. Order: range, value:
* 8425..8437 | 2.29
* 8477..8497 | 2.15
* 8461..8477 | 2.02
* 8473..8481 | 2.1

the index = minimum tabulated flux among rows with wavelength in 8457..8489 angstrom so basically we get 1.909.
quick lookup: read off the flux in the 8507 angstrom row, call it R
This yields 2.519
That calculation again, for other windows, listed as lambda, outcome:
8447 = 2.176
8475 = 2.031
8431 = 2.294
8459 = 2.258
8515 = 2.318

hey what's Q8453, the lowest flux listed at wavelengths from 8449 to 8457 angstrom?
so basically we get 2.15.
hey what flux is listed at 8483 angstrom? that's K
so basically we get 2.149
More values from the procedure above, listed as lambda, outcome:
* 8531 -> 2.311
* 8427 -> 2.238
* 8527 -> 2.203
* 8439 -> 2.303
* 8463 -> 2.175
